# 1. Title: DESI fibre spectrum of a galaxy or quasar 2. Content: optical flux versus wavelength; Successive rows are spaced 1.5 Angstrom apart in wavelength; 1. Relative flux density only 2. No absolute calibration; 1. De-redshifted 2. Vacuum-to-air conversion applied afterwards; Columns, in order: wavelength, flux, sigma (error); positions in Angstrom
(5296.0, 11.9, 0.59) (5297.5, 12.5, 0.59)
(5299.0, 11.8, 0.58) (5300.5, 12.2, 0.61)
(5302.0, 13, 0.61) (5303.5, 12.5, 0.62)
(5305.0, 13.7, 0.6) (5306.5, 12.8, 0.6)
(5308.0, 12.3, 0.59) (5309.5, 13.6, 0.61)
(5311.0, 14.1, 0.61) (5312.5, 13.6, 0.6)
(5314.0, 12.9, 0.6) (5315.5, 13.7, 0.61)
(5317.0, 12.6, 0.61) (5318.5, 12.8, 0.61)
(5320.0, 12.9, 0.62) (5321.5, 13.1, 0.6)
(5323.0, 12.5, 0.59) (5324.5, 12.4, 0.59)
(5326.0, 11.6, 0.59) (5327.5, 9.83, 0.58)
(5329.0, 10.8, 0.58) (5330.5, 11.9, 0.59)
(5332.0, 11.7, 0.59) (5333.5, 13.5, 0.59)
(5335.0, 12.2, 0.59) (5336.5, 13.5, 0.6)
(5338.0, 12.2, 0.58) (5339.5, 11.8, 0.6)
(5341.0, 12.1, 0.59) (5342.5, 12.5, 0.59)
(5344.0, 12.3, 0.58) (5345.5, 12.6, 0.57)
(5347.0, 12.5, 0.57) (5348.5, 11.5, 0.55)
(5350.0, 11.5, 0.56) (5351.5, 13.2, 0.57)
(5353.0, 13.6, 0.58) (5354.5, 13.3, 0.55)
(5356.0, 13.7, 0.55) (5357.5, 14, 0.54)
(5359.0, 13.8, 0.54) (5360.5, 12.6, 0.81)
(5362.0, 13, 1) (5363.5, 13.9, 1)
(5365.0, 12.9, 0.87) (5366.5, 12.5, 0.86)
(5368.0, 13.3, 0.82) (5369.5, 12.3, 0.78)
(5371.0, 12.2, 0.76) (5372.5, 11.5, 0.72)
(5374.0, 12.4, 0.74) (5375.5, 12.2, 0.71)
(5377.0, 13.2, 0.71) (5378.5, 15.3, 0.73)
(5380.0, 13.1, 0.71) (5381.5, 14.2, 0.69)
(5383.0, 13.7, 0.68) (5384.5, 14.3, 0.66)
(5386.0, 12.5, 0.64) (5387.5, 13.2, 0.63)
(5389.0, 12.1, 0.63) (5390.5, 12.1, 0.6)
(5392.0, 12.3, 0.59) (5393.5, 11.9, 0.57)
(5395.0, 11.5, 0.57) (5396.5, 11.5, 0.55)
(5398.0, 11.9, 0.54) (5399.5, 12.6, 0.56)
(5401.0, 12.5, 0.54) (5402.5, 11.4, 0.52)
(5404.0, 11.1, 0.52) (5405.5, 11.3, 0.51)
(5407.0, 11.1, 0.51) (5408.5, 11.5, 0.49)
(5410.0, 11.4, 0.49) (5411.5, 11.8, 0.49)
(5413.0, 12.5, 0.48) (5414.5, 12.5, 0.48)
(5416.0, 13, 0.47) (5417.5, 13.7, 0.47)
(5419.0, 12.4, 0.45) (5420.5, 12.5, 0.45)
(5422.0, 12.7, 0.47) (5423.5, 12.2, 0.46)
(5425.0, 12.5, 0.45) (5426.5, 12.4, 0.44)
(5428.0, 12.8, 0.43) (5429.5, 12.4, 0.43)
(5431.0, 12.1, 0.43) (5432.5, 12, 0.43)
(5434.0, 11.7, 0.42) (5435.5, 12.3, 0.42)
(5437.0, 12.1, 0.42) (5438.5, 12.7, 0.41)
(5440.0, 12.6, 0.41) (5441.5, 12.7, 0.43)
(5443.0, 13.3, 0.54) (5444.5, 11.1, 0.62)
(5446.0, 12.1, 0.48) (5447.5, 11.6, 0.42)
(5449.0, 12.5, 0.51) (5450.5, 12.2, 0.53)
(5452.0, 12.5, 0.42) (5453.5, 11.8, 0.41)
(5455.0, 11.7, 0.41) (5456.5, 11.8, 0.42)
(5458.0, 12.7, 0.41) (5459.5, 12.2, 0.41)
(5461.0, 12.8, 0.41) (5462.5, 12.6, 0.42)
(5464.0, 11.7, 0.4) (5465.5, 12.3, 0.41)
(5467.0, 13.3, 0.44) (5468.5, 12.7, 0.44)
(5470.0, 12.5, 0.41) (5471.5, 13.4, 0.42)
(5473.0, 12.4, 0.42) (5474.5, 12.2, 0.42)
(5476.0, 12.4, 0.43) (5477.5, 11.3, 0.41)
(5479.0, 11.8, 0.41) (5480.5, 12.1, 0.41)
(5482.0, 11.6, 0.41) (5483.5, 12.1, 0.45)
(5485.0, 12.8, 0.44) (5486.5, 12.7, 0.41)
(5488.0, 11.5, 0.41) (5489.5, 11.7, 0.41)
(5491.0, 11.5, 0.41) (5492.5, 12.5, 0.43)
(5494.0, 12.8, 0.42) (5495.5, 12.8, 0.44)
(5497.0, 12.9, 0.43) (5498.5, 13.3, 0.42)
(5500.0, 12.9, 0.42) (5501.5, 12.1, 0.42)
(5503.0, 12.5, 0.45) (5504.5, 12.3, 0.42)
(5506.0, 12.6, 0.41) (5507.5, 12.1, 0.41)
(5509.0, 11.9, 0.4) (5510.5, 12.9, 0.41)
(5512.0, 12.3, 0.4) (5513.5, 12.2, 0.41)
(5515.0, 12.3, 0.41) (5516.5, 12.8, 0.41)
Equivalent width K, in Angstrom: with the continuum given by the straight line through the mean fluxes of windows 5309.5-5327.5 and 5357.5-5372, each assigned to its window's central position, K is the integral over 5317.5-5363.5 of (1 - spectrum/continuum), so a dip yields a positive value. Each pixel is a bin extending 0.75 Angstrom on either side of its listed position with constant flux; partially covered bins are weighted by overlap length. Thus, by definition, 1.3 Angstrom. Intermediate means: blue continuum 12.8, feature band 12.5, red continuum 13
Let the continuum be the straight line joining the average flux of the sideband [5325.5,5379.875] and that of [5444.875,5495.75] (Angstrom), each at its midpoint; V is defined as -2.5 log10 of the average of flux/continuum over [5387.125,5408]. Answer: 0.05 mag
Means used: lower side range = 12.6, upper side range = 12.2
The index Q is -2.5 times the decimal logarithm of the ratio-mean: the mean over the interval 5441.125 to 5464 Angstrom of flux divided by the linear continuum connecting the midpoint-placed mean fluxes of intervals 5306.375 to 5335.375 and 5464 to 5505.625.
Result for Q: 0.02 mag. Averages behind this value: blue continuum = 12.5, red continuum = 12.4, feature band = 12.2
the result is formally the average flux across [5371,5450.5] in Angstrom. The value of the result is 12.4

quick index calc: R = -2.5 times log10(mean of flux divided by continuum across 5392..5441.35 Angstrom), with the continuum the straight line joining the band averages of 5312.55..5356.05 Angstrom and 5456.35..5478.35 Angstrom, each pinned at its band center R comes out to 0.02 mag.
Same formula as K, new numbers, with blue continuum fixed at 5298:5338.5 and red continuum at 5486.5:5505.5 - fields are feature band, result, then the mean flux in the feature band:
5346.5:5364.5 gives -0.7 Angstrom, 13.1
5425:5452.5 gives 0.4 Angstrom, 12.3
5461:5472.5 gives -0.2 Angstrom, 12.6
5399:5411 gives 0.9 Angstrom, 11.6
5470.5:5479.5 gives 0.1 Angstrom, 12.3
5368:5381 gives -0.3 Angstrom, 12.8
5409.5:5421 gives 0.0 Angstrom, 12.5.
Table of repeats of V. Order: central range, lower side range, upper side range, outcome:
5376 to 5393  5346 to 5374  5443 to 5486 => -0.05 mag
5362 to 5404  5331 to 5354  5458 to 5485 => -0.02 mag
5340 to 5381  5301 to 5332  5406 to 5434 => -0.03 mag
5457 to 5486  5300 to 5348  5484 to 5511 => 0.01 mag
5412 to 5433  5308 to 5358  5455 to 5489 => -0.01 mag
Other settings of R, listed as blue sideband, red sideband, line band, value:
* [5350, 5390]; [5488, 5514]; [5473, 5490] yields 0.04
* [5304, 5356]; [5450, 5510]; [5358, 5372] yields -0.04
